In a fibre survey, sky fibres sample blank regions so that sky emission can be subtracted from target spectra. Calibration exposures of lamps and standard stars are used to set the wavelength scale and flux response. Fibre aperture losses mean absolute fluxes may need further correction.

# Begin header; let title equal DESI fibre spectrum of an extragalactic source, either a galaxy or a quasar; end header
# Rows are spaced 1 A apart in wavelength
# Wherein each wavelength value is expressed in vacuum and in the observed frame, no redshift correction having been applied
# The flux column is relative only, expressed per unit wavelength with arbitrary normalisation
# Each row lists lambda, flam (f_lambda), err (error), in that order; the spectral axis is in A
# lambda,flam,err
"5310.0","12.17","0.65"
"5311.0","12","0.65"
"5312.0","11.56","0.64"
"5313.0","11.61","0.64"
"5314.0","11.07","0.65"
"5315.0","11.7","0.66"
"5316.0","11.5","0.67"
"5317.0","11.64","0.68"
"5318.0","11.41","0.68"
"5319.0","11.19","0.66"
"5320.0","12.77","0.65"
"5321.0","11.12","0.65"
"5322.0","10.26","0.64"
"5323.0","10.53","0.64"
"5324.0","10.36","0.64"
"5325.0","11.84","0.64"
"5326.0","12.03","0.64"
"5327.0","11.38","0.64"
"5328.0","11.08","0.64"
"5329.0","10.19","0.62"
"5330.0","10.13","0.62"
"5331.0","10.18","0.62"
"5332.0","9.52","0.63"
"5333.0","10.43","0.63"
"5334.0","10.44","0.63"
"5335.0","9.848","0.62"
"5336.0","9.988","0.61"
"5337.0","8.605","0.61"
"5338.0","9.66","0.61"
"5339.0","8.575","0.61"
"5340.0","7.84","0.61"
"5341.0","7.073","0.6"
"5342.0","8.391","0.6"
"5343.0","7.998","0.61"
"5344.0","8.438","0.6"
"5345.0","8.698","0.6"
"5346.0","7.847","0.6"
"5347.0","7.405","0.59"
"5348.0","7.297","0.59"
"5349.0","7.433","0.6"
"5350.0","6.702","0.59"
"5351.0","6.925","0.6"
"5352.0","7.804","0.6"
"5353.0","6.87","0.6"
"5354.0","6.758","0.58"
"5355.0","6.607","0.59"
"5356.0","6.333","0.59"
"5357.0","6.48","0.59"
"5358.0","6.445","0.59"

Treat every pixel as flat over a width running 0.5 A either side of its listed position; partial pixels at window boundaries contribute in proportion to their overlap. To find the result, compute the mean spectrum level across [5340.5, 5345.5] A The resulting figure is 8.12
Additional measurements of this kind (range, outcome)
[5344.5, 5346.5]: 8.27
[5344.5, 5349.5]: 7.74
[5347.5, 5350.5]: 7.14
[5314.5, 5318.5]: 11.6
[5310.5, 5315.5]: 11.6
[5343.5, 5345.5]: 8.57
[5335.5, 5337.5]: 9.3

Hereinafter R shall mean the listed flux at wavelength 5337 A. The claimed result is 8.605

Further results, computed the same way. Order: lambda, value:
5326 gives 12.03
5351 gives 6.925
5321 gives 11.12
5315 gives 11.7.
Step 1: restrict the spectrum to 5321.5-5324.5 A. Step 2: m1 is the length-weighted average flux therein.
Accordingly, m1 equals 10.4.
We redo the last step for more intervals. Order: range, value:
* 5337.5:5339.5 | 9.12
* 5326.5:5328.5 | 11.2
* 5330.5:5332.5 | 9.85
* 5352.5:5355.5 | 6.75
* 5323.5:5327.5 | 11.4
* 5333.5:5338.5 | 9.71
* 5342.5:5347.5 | 8.08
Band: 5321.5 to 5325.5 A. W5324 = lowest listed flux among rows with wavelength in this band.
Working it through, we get 10.26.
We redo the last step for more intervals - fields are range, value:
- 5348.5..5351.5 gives 6.702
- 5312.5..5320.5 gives 11.07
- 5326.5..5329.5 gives 10.19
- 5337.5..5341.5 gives 7.073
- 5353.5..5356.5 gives 6.333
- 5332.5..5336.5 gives 9.848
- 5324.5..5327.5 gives 11.38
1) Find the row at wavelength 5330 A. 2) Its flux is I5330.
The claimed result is 10.13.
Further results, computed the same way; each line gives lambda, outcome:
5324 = 10.36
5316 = 11.5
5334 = 10.44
